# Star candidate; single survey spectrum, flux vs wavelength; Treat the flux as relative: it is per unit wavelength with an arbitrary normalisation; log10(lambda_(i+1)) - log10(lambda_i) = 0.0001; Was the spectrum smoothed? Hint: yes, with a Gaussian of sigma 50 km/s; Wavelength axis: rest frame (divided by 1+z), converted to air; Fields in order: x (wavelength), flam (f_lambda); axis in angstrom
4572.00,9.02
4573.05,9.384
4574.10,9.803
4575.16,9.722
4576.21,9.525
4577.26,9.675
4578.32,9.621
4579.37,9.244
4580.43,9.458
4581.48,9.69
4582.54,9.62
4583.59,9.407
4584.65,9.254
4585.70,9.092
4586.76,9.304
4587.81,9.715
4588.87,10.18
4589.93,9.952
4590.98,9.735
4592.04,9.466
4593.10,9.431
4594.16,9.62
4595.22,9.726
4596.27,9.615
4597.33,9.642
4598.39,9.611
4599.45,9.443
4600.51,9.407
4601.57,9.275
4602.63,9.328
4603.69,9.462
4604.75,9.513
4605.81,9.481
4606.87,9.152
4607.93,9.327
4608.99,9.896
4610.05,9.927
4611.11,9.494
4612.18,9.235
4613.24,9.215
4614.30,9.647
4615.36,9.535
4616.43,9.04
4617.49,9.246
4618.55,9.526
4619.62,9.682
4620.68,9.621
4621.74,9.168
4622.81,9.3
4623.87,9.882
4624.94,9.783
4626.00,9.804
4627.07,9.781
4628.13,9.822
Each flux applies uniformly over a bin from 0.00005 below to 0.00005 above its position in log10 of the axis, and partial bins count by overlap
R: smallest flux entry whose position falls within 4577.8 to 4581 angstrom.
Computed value 9.244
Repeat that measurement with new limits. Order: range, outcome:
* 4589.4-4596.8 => 9.431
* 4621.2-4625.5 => 9.168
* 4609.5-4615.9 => 9.215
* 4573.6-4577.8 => 9.525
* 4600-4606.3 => 9.275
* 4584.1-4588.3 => 9.092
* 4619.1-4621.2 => 9.621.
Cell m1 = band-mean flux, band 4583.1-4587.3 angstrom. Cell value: 9.27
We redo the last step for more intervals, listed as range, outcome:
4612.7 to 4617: 9.36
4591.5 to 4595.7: 9.54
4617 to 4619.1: 9.38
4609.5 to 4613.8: 9.47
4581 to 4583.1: 9.65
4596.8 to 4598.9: 9.62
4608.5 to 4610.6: 9.92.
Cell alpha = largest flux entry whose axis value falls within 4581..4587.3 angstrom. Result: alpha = 9.69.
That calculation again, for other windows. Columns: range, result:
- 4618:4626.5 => 9.882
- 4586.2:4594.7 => 10.18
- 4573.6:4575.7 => 9.803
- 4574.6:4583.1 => 9.722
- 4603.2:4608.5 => 9.513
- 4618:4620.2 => 9.682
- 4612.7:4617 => 9.647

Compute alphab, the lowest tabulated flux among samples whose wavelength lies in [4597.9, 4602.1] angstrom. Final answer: 9.275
